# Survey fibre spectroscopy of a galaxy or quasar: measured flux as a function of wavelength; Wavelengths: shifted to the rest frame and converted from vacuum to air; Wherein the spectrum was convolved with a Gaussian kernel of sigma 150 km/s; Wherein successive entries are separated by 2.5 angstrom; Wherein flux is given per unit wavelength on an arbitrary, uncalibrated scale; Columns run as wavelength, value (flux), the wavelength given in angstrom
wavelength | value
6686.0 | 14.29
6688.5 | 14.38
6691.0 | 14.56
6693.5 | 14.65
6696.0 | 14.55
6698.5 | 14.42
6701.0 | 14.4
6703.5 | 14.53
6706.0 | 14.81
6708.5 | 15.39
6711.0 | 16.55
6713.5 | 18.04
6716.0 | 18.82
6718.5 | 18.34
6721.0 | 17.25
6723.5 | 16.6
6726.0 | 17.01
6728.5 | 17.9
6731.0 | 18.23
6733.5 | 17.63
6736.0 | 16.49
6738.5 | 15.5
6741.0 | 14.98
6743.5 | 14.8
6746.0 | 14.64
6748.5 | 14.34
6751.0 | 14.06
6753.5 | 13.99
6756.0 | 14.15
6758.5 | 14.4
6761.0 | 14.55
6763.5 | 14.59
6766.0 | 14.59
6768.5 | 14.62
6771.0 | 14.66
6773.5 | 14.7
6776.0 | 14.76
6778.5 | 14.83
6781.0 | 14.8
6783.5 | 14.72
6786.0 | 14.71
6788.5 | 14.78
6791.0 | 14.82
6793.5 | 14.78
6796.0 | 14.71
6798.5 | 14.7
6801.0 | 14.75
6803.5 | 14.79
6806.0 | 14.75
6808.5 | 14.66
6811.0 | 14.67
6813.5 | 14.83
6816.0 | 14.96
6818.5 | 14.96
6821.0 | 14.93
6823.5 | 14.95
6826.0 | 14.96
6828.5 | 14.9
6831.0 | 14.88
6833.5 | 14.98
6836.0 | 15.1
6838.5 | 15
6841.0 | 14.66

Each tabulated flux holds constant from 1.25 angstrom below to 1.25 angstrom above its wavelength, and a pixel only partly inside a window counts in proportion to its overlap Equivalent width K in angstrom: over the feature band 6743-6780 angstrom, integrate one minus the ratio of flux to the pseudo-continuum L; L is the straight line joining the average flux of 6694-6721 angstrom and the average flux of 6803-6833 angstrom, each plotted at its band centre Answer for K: 2.24 angstrom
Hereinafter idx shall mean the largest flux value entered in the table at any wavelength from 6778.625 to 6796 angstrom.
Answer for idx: 14.82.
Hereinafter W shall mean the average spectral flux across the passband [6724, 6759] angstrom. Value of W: 15.6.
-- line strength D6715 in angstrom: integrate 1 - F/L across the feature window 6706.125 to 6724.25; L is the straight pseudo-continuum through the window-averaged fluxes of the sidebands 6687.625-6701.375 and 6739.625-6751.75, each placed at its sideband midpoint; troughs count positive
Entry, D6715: -3.25 angstrom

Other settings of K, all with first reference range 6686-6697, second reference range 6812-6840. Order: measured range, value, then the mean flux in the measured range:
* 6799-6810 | 0.1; 14.7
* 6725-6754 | -2.3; 15.8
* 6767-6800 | 0.2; 14.7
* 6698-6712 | -0.5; 15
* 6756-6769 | 0.2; 14.5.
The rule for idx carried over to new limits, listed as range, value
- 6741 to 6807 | 14.98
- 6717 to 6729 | 18.34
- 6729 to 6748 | 18.23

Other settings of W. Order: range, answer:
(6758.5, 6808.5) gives 14.7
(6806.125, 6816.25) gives 14.8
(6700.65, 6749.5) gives 16.4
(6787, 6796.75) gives 14.8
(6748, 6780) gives 14.5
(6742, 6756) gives 14.4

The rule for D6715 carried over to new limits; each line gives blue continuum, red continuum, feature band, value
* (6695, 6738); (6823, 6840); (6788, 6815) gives 1.1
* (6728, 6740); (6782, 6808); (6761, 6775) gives 1.0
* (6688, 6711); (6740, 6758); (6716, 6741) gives -4.5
